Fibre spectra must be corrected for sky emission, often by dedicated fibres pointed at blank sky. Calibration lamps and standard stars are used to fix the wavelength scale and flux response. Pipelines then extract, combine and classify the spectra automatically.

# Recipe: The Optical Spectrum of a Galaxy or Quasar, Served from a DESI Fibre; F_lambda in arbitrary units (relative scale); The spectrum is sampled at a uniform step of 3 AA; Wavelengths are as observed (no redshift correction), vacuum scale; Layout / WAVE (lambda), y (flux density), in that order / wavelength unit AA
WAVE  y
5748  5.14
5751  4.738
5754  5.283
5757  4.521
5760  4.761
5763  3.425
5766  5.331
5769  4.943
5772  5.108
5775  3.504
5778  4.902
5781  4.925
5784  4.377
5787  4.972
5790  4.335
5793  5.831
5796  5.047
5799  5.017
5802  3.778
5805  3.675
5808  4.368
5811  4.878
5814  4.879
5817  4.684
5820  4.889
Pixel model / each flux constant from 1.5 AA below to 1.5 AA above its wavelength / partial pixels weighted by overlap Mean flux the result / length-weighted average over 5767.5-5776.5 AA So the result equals 4.52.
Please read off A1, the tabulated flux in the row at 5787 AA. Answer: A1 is 4.972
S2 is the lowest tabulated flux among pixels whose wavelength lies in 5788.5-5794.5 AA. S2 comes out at 4.335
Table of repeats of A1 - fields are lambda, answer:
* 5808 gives 4.368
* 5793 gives 5.831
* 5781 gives 4.925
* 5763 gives 3.425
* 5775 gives 3.504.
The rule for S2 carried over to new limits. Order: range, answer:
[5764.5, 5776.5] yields 3.504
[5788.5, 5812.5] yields 3.675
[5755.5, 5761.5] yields 4.521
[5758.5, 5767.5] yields 3.425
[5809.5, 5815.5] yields 4.878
